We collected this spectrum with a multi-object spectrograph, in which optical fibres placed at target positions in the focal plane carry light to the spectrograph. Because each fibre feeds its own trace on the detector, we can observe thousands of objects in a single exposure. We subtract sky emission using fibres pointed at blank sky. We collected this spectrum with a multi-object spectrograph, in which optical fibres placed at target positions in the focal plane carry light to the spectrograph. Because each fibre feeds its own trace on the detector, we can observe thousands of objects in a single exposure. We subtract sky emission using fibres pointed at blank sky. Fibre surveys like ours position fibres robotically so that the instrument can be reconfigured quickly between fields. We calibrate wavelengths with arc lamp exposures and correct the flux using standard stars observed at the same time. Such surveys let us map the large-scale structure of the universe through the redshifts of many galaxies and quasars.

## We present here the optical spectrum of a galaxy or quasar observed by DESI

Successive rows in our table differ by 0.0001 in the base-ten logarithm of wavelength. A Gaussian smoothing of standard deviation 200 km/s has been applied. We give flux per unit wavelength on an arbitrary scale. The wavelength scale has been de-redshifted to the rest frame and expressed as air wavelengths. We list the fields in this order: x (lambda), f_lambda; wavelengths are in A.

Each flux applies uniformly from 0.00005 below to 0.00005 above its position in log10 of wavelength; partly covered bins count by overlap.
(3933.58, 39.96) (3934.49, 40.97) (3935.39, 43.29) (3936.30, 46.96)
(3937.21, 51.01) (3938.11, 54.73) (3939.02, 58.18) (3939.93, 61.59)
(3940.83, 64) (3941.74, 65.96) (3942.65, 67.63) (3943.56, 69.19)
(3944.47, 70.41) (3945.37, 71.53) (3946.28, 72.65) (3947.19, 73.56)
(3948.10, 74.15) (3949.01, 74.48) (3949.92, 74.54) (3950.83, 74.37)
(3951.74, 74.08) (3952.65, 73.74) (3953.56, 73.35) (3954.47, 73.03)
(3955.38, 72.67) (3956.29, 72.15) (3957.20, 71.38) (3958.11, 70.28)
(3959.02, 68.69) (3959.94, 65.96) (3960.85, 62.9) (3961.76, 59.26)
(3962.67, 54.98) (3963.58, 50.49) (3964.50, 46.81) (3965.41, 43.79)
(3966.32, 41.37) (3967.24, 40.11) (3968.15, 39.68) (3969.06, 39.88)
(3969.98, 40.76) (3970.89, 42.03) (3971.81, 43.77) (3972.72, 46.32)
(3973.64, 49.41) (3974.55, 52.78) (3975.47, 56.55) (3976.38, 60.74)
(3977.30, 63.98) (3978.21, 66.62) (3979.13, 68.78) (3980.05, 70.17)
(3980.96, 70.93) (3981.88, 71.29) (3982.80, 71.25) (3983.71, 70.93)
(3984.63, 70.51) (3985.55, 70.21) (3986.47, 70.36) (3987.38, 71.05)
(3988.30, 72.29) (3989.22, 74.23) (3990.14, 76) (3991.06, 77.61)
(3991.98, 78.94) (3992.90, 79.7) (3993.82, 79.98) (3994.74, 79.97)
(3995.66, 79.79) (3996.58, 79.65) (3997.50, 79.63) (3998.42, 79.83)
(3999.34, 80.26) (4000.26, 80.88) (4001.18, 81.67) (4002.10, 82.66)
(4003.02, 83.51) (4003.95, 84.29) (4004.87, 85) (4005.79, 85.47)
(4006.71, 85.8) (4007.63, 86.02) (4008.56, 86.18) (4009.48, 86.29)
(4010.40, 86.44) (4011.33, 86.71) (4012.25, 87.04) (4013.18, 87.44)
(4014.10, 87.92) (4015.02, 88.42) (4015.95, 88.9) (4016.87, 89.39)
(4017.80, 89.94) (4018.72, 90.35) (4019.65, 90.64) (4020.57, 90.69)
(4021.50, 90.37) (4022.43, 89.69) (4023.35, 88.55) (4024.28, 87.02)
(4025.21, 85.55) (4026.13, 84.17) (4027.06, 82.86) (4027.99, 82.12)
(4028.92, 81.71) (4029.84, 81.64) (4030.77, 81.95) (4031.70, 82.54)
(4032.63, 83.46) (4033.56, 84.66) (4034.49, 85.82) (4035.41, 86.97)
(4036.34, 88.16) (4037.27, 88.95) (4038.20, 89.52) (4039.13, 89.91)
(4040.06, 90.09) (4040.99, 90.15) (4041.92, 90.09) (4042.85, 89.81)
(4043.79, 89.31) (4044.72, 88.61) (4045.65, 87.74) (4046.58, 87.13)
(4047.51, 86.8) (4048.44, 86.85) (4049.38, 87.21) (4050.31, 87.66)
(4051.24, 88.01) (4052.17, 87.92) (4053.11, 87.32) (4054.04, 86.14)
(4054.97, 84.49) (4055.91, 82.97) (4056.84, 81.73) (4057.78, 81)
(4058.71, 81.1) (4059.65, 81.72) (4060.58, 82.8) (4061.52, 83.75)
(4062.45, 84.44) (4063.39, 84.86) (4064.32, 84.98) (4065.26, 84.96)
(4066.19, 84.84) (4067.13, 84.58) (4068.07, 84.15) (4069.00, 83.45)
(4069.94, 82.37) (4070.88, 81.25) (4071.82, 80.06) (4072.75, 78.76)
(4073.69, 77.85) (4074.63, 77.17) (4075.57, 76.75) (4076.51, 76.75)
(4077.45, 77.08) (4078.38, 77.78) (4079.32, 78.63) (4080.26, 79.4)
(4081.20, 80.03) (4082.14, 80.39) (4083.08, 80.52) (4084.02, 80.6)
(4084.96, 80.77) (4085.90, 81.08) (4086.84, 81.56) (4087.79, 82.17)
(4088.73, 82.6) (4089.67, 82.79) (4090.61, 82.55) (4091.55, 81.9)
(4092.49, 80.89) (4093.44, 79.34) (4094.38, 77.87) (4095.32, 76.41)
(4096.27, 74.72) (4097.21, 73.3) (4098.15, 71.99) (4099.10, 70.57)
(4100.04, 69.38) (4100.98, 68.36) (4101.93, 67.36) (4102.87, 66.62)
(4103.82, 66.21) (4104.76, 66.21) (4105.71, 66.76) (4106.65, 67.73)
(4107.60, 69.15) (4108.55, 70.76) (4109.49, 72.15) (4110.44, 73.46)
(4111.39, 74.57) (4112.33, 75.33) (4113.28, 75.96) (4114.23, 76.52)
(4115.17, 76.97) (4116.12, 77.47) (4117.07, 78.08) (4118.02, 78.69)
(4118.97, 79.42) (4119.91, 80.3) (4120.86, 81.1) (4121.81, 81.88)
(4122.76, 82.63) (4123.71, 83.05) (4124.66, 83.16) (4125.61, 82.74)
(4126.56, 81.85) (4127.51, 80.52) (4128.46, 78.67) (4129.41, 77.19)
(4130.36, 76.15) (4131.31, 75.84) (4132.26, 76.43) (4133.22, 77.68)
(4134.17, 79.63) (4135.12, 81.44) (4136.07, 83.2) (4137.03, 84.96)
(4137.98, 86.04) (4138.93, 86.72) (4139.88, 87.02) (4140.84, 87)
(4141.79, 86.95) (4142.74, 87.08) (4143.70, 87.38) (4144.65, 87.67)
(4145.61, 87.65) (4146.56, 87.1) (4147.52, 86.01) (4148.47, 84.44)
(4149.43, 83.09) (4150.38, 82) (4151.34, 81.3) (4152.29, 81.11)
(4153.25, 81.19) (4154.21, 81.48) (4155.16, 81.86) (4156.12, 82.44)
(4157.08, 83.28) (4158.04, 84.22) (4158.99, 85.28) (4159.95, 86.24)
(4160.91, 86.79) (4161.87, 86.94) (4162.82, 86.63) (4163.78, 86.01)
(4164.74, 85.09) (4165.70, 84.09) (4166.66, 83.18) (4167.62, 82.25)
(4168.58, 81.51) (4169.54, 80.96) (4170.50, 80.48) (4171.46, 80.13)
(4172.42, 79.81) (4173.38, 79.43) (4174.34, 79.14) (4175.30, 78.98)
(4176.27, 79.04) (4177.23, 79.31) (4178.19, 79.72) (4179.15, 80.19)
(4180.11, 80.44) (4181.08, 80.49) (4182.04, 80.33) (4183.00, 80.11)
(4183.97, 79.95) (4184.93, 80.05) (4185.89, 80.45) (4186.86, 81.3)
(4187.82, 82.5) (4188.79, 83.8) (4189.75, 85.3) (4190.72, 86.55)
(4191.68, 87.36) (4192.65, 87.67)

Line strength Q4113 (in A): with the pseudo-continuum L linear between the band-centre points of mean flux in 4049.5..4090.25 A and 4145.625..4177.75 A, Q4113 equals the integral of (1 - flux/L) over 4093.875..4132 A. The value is 3.4 A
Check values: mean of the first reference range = 82.1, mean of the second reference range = 82.8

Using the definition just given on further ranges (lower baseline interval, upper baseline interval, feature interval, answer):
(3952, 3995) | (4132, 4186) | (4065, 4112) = -1.0 A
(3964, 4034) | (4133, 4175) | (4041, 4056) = -1.9 A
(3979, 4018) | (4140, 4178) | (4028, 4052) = -1.8 A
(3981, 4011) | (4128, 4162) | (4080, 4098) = 0.4 A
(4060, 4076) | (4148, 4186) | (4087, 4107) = 1.9 A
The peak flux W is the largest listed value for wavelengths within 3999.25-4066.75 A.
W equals 90.69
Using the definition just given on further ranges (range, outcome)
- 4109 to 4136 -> 83.16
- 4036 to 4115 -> 90.15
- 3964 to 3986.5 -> 71.29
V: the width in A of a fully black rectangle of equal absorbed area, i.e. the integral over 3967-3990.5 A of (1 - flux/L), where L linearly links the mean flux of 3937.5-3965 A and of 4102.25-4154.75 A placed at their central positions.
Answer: 2.9 A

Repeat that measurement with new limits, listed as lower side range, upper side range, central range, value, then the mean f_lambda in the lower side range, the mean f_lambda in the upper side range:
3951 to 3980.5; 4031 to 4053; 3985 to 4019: -4.65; 58.2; 87.6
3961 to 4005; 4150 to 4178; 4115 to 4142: -0.68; 65.7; 82.4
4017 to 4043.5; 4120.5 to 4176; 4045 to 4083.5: 1.37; 87.1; 82.8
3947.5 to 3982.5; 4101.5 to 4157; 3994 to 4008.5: -3.96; 60.5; 79.4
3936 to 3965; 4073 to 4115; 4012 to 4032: -4.49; 66.2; 75.7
